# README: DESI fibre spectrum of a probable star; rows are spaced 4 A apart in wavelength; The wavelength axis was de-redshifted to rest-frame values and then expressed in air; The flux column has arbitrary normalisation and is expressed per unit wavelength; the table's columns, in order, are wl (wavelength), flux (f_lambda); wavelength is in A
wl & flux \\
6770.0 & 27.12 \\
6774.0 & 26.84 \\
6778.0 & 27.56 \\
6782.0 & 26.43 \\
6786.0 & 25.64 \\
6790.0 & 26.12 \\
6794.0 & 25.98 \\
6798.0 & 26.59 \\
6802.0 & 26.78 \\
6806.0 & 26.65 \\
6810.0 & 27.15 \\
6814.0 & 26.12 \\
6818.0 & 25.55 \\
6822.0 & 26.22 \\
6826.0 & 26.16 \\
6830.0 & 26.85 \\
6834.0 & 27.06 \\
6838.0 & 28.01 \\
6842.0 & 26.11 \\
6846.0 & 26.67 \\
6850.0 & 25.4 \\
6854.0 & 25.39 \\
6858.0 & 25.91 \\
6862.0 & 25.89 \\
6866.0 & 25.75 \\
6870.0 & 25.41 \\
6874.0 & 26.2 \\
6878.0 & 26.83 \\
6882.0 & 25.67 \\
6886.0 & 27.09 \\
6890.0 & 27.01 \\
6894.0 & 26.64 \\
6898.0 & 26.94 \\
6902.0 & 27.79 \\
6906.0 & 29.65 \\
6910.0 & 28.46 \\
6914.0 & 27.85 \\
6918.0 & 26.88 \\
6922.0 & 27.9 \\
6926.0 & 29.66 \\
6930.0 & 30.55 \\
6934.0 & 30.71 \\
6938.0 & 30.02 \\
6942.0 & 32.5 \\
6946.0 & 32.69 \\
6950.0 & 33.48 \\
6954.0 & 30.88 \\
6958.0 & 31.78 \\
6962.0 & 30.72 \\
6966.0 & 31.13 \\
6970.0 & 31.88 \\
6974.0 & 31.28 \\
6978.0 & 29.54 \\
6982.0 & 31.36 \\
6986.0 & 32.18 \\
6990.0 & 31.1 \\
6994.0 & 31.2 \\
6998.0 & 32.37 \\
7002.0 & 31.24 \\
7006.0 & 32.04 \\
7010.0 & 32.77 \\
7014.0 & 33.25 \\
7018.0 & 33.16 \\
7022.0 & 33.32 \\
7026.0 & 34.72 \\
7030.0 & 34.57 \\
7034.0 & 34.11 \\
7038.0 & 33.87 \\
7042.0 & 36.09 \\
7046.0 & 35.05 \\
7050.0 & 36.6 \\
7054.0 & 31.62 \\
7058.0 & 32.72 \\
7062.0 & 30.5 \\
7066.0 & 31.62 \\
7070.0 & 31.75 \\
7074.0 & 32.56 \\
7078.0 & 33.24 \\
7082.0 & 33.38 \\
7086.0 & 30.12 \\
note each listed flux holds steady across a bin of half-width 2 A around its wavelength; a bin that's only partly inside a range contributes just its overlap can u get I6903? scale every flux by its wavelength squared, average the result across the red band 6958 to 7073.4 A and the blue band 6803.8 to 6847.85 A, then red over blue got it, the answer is 1.29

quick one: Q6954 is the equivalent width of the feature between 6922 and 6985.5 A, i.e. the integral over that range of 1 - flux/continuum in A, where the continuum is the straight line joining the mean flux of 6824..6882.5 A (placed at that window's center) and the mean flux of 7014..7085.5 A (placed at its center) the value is -2.6 A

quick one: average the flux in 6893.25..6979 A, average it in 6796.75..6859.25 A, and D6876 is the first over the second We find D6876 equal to 1.1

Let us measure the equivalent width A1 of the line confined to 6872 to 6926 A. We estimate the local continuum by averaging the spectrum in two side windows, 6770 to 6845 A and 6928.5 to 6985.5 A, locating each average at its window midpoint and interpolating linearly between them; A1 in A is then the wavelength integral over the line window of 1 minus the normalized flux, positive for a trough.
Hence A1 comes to 3.9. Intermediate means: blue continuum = 26.6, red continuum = 31.4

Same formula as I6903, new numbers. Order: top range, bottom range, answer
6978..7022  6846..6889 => 1.28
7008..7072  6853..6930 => 1.29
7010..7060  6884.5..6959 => 1.20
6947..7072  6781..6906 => 1.29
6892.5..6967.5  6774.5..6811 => 1.17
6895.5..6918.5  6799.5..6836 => 1.08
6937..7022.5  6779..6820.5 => 1.27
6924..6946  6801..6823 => 1.21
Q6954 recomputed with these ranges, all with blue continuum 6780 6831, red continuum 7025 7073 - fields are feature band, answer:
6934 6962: -1.1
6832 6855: 0.8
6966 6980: 0.2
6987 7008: 0.3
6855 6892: 2.8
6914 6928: 0.8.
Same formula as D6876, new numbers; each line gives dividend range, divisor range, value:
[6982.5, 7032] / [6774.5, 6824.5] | 1.24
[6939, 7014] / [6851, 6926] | 1.18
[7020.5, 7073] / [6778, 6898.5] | 1.27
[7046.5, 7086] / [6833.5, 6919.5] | 1.22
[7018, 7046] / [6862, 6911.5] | 1.28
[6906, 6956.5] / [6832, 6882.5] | 1.15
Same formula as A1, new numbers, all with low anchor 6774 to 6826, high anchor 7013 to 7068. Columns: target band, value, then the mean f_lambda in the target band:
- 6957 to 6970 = 0.0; 31.3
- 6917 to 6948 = 0.2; 30.2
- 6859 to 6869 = 0.9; 25.8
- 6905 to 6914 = 0.3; 28.7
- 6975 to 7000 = 0.6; 31.3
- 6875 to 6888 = 1.1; 26.5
